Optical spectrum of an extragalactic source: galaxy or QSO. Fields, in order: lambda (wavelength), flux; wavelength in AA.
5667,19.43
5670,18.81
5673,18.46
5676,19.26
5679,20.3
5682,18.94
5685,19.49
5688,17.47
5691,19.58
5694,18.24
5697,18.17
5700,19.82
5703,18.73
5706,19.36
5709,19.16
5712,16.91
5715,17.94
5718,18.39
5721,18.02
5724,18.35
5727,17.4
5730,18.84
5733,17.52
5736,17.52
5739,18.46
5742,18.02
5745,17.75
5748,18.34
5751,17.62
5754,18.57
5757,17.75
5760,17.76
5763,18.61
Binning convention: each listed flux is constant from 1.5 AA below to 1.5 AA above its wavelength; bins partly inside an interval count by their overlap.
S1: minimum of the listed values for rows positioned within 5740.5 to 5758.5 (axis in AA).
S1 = 17.62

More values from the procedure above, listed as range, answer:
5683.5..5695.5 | 17.47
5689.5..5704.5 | 18.17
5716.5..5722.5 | 18.02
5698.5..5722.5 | 16.91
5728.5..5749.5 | 17.52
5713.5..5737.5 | 17.4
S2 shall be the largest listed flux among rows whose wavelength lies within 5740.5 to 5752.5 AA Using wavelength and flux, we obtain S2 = 18.34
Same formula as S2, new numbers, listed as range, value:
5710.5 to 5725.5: 18.39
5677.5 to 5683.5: 20.3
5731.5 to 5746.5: 18.46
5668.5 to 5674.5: 18.81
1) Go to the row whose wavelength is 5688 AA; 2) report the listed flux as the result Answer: 17.47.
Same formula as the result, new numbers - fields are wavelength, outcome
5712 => 16.91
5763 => 18.61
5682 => 18.94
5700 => 19.82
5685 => 19.49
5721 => 18.02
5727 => 17.4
